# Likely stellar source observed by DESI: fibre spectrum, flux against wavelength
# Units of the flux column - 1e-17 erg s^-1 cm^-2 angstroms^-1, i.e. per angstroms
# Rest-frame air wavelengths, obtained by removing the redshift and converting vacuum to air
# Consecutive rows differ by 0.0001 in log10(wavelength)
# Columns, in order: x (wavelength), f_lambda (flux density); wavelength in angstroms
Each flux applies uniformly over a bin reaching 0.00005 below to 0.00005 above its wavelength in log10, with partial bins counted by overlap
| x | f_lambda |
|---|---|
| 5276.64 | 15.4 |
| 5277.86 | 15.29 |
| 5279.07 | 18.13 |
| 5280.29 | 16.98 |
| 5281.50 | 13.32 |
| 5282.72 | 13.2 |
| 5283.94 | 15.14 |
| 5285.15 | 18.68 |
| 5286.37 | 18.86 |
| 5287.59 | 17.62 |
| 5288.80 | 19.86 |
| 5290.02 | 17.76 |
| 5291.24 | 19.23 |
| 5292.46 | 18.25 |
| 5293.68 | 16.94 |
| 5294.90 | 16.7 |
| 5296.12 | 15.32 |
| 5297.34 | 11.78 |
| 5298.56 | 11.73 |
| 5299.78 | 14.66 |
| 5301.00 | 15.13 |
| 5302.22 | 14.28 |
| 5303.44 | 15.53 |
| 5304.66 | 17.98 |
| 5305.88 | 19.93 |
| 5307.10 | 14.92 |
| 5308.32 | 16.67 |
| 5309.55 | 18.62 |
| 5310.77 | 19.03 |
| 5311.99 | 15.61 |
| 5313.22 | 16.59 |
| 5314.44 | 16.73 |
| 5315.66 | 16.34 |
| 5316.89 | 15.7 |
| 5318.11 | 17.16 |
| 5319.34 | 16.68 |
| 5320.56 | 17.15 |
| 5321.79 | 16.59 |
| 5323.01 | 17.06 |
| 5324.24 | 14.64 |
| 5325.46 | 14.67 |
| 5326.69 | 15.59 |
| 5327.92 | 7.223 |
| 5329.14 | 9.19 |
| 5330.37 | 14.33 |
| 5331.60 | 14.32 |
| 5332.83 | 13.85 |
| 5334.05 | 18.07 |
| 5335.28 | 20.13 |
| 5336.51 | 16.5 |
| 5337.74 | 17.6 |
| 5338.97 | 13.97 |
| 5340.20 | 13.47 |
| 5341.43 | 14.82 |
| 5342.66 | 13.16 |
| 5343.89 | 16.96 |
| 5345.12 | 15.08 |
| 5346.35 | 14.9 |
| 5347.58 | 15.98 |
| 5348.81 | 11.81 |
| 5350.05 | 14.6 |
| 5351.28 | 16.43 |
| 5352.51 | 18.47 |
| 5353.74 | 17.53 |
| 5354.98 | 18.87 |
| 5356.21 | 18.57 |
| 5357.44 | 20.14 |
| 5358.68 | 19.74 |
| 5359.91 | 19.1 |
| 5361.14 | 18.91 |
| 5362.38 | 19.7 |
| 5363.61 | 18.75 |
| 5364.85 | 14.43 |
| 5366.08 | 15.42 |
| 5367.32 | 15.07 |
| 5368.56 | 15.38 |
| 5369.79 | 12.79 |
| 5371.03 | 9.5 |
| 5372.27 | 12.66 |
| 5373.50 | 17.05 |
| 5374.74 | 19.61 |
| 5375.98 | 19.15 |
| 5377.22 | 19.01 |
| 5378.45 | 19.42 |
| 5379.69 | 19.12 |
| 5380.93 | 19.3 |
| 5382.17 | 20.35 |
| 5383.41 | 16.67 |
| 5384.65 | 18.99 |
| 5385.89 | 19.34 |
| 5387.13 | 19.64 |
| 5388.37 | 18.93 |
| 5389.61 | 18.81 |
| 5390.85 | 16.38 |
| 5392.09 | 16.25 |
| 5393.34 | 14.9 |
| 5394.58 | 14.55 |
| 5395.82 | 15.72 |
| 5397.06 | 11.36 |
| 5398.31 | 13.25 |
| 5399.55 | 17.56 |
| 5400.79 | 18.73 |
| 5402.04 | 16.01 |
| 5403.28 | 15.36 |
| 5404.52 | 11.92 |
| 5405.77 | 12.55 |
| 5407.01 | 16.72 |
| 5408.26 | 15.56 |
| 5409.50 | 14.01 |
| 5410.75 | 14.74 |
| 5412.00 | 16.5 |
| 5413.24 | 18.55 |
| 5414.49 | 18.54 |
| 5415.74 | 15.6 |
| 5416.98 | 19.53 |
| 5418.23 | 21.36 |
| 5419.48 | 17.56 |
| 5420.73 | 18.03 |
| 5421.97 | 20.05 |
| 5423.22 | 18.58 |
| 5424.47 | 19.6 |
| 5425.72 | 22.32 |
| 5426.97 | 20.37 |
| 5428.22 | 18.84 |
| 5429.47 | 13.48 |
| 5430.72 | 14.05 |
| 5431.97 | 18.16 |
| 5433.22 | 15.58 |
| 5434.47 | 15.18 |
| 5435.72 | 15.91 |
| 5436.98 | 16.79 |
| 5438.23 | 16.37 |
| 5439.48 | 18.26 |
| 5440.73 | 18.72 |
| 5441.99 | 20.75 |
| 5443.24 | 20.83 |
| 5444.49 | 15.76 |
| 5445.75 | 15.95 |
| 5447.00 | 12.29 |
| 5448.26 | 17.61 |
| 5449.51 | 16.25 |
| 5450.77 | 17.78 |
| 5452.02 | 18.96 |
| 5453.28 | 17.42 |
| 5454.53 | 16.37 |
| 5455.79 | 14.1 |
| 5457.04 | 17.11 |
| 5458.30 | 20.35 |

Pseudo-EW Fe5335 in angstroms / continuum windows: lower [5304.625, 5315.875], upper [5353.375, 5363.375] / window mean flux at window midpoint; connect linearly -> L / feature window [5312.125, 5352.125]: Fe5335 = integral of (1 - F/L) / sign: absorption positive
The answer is 6.2 angstroms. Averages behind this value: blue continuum 17.2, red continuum 19.1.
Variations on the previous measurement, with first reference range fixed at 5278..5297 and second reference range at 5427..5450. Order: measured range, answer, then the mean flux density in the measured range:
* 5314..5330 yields 1.9 angstroms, 14.9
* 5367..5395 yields -0.4 angstroms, 17.1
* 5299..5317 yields 0.5 angstroms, 16.5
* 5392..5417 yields 2.0 angstroms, 15.5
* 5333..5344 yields 0.6 angstroms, 15.9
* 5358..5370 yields -0.1 angstroms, 17.1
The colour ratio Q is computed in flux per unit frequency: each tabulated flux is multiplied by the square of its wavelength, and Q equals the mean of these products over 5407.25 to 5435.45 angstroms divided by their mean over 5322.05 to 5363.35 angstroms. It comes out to 1.13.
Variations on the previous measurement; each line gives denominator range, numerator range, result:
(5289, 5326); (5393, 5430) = 1.07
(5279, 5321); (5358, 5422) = 1.06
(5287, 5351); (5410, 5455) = 1.16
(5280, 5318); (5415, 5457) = 1.12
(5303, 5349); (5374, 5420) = 1.12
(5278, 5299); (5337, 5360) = 1.01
